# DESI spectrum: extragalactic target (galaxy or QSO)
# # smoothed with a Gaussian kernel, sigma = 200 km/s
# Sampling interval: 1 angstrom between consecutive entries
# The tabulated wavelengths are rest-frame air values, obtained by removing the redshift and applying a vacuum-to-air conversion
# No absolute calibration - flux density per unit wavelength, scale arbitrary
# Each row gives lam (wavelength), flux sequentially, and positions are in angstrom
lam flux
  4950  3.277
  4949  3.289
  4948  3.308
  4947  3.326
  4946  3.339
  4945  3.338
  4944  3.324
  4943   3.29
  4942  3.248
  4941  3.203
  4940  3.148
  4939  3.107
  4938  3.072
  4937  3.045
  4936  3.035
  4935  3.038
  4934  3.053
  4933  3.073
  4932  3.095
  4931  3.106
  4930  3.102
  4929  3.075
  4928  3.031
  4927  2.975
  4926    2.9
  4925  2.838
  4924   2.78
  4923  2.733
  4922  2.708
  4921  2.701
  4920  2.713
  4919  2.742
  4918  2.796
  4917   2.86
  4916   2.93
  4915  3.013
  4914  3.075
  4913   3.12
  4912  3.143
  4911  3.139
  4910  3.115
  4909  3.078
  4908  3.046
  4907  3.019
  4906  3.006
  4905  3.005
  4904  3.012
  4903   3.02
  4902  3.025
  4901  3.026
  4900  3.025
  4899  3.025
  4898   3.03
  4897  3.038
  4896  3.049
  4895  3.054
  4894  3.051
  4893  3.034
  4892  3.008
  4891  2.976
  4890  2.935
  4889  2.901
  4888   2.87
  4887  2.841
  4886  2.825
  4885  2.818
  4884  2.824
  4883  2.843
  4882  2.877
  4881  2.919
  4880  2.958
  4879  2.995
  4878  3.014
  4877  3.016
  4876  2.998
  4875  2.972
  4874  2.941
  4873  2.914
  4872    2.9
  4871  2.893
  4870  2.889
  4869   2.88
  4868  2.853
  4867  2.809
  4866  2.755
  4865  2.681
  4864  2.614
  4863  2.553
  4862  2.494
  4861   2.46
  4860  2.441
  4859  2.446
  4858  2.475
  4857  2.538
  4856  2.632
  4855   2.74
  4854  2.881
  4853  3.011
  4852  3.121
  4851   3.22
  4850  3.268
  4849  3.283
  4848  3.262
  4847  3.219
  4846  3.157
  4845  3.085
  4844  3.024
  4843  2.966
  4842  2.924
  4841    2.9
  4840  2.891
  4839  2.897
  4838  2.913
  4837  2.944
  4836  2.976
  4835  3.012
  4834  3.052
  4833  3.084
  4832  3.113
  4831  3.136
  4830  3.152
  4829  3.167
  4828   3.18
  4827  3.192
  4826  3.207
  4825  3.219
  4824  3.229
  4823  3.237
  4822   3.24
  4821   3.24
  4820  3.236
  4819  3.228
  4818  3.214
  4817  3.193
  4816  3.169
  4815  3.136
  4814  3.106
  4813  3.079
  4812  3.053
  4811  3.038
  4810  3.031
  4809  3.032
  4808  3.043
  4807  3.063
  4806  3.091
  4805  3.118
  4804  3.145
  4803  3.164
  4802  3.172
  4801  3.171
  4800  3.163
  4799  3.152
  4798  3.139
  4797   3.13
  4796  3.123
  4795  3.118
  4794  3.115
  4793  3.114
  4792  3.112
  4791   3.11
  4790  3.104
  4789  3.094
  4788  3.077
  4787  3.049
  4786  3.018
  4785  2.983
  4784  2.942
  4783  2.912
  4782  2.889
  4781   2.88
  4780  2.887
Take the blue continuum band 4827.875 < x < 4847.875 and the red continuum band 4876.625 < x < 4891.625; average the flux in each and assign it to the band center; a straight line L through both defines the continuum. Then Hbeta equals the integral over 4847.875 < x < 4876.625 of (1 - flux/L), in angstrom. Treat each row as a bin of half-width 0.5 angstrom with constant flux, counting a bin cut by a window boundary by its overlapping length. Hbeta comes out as 1.5 angstrom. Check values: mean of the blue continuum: 3.04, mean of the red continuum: 2.91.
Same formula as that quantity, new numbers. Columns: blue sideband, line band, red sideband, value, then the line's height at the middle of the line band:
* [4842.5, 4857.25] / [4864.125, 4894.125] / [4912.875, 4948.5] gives 1.3 angstrom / 3.03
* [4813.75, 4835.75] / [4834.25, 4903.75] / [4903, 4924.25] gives 3.3 angstrom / 3.06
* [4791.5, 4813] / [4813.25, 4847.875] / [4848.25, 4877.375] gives -1.6 angstrom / 2.97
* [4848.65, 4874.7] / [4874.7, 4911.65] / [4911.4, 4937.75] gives -1.4 angstrom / 2.87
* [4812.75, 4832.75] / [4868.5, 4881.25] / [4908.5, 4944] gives 0.6 angstrom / 3.09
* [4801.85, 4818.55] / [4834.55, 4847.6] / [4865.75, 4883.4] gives 0.1 angstrom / 3.02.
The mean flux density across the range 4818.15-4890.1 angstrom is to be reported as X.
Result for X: 2.95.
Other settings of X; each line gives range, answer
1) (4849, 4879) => 2.82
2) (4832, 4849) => 3.03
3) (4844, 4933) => 2.92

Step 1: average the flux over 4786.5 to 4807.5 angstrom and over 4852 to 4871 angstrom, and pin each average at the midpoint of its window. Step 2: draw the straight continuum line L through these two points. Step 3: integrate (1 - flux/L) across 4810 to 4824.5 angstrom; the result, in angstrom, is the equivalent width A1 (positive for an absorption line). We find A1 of -0.88 angstrom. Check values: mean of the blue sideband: 3.12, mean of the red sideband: 2.69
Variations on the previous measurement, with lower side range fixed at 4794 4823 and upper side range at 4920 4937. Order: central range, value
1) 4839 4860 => 0.9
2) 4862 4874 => 1.0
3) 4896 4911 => -0.3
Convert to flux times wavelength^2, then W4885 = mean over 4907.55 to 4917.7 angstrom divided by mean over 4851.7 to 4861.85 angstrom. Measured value 1.17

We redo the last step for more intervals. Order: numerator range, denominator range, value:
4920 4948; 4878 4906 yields 1.05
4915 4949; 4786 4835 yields 1.02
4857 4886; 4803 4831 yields 0.91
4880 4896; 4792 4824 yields 0.96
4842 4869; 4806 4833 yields 0.92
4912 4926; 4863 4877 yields 1.02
